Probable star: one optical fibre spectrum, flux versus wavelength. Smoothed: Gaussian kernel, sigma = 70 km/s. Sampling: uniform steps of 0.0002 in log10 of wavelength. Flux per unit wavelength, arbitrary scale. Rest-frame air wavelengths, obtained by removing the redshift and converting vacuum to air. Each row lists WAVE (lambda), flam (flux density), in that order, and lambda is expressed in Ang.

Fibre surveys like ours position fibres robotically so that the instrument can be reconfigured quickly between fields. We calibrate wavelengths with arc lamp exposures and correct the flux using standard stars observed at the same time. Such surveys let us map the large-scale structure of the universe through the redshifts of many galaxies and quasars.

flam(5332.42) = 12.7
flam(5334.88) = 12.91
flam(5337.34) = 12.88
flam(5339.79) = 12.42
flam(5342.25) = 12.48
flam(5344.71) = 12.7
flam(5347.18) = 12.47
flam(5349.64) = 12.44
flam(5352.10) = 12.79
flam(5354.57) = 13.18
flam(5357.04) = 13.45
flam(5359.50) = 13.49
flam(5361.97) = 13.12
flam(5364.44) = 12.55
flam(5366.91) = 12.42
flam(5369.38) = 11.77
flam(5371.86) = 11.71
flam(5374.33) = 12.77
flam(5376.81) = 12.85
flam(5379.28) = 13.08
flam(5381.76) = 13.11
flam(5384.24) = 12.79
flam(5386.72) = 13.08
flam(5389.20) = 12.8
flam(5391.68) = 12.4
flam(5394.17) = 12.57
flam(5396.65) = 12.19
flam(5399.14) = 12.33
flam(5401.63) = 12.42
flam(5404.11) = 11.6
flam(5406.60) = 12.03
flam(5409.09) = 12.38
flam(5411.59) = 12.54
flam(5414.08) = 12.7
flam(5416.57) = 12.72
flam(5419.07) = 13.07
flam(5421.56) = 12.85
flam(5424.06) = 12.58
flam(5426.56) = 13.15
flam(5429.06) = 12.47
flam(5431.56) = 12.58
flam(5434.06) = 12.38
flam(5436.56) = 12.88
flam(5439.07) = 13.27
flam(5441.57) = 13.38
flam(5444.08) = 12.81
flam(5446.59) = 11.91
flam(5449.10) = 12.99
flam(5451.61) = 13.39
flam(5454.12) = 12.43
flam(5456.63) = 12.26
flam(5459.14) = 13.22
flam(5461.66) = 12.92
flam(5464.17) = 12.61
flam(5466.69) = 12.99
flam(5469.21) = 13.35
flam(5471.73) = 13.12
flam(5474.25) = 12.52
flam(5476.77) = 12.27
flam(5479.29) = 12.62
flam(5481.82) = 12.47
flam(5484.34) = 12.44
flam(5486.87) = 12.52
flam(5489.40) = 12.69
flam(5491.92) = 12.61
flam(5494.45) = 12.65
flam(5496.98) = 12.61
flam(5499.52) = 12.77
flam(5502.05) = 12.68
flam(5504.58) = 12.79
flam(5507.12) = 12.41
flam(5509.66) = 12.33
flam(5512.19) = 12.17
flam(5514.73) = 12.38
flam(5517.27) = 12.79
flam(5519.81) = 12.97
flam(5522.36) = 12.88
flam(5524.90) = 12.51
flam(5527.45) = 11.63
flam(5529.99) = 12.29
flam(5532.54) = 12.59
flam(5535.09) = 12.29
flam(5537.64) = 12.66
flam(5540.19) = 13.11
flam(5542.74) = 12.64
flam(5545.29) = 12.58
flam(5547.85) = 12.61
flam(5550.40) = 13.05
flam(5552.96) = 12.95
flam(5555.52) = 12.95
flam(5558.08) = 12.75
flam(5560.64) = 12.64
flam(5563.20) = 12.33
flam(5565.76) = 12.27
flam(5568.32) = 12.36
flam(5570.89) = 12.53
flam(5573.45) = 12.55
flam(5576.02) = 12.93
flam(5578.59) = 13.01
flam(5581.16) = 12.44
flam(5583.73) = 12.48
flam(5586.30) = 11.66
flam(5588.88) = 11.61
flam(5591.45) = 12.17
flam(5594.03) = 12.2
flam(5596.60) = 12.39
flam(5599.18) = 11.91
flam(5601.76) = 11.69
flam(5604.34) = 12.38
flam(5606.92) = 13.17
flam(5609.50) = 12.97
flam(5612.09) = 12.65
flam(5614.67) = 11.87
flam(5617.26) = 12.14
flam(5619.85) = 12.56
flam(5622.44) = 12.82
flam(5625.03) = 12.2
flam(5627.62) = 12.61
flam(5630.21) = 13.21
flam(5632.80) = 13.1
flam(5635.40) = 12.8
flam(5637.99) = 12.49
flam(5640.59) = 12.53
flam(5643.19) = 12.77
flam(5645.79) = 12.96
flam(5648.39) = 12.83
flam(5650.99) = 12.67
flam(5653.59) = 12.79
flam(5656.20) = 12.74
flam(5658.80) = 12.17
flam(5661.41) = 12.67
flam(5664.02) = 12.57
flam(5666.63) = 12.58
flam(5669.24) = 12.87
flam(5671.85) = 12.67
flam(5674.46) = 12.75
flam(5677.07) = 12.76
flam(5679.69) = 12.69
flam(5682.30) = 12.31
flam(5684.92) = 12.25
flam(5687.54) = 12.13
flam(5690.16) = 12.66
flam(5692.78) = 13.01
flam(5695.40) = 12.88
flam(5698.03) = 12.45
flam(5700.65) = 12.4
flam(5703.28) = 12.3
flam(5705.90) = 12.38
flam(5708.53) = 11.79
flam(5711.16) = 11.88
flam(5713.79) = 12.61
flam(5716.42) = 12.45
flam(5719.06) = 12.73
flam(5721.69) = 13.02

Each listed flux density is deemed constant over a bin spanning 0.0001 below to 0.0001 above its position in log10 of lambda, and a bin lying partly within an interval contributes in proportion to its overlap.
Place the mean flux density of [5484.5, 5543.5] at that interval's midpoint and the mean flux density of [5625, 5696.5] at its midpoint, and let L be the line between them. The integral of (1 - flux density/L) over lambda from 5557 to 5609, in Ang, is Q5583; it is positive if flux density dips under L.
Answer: 1.0 Ang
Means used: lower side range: 12.6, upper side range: 12.7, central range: 12.4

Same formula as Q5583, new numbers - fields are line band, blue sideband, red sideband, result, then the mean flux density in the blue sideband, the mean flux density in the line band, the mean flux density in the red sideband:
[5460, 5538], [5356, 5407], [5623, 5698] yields 0.2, 12.6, 12.6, 12.7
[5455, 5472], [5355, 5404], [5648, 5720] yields -0.4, 12.7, 12.9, 12.5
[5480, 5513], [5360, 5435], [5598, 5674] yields 0.1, 12.6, 12.6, 12.6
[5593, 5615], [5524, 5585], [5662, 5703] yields 0.4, 12.6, 12.4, 12.6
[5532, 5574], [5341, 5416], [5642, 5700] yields 0.0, 12.6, 12.6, 12.6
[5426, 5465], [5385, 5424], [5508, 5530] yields -0.9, 12.5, 12.8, 12.4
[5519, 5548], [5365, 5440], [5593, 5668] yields 0.0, 12.6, 12.6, 12.6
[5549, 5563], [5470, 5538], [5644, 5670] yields -0.3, 12.5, 12.8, 12.7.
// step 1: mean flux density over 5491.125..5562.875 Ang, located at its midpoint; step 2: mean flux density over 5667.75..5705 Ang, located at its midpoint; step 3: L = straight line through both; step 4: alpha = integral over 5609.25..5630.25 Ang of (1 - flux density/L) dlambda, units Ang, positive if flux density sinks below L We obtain 0.2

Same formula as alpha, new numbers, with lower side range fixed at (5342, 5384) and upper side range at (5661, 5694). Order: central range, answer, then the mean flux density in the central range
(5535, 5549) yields -0.02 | 12.7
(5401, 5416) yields 0.50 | 12.3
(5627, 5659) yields -0.37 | 12.8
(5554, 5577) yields 0.12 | 12.6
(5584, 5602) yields 0.92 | 12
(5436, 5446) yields -0.25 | 13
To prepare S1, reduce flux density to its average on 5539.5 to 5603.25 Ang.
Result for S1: 12.5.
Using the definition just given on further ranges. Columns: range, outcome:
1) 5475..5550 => 12.6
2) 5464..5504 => 12.7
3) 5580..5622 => 12.3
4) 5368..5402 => 12.6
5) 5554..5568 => 12.6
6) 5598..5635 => 12.5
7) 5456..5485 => 12.7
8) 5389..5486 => 12.7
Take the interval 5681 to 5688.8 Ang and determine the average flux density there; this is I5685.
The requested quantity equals 12.2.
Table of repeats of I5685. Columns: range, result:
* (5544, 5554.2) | 12.8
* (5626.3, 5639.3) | 12.8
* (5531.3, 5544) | 12.7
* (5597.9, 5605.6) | 12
